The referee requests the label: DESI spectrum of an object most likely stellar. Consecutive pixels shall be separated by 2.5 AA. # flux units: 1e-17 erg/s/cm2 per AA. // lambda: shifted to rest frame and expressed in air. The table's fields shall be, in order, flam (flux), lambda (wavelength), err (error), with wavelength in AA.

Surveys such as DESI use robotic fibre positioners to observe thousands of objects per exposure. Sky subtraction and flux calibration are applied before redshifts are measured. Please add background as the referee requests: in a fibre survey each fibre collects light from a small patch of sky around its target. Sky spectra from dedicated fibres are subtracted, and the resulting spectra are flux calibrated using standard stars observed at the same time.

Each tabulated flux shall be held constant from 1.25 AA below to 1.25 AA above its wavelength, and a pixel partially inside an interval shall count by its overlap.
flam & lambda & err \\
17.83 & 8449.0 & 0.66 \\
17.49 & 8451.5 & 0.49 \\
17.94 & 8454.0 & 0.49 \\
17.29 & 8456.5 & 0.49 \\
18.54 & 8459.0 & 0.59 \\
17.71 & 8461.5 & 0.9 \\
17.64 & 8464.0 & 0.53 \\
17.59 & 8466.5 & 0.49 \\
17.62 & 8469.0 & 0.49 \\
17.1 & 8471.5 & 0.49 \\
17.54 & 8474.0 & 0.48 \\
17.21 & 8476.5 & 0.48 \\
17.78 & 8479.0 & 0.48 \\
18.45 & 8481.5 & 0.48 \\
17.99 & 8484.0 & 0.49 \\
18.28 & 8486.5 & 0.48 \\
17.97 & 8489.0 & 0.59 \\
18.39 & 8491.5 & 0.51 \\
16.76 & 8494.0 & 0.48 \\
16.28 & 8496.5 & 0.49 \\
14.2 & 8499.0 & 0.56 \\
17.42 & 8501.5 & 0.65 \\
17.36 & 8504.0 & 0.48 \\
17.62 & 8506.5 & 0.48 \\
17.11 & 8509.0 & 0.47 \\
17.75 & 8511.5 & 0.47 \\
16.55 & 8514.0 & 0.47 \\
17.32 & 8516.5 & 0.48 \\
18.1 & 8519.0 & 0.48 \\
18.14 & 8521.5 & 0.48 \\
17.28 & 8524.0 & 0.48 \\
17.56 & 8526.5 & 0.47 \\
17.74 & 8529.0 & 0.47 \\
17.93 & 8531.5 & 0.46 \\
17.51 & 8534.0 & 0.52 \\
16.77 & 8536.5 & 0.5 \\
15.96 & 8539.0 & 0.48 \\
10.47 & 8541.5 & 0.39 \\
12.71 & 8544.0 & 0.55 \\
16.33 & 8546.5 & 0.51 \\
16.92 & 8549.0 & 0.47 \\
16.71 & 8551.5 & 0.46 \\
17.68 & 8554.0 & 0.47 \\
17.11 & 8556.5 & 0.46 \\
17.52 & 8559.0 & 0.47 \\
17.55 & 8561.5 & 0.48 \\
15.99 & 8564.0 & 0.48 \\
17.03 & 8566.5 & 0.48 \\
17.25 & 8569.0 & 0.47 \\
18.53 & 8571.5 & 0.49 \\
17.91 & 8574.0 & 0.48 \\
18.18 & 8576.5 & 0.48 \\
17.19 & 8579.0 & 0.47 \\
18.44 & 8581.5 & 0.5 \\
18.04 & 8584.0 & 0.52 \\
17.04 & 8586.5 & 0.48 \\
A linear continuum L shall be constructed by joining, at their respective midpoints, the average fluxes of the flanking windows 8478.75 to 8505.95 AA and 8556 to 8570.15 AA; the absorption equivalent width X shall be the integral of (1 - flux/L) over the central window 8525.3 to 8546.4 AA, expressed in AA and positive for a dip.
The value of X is 1.6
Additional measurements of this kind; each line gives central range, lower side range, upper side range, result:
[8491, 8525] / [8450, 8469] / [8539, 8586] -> 0.3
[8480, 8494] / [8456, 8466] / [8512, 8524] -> -0.3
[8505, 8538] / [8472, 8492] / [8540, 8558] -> -2.1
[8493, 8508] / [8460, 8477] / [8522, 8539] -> 0.7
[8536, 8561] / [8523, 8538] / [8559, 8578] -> 2.3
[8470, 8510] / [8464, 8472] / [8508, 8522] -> 0.3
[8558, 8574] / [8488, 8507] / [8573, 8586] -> 0.4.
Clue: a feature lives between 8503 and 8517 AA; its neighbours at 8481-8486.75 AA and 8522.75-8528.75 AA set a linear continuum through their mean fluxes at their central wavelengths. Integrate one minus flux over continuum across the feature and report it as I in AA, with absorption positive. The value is 0.4 AA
